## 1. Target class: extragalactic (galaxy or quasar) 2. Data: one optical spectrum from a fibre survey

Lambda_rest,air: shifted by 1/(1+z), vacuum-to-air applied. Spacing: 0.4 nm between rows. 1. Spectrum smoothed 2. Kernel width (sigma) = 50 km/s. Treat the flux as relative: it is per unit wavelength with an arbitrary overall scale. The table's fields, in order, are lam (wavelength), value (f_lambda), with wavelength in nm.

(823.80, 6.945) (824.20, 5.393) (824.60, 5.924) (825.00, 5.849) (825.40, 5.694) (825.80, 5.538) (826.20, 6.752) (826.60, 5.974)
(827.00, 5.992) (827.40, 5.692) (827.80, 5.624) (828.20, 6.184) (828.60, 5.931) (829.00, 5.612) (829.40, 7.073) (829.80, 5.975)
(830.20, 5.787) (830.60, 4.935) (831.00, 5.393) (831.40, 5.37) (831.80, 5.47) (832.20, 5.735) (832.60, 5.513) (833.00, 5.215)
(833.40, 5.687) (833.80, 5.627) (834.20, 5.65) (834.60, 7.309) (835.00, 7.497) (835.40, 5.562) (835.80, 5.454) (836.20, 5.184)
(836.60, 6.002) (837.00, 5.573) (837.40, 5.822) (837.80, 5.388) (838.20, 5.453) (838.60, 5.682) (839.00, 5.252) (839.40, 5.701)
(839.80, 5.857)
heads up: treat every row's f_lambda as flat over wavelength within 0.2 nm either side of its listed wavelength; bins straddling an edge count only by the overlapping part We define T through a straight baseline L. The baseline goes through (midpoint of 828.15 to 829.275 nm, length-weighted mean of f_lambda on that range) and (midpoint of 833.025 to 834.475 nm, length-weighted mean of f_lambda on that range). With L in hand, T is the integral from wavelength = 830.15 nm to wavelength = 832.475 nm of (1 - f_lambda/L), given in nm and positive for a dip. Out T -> 0.15 nm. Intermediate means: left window 5.95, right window 5.69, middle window 5.43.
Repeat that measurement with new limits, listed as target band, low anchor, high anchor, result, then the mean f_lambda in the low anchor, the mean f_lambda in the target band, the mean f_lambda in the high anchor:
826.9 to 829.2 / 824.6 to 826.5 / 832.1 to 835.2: 0.057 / 5.96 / 5.83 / 6.04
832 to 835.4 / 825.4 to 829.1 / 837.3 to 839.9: -0.167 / 5.92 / 6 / 5.57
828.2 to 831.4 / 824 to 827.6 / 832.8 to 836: 0.064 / 5.87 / 5.81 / 6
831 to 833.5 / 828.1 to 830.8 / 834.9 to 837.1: 0.167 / 5.92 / 5.48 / 5.82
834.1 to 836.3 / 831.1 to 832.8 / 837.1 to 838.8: -0.246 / 5.51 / 6.17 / 5.59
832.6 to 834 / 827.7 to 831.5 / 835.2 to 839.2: 0.040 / 5.8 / 5.51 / 5.54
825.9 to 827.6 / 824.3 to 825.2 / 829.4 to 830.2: -0.026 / 5.83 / 6.07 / 6.2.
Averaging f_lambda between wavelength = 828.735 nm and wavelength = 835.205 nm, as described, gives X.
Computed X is 5.87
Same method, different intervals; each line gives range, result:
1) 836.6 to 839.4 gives 5.57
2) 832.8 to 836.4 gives 5.91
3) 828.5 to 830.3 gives 6.1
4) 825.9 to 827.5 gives 6.09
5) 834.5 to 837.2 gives 6.04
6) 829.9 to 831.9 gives 5.42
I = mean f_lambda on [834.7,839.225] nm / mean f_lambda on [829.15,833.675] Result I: 1.0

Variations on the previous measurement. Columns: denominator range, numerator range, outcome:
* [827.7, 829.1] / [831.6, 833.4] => 0.94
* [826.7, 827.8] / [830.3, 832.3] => 0.93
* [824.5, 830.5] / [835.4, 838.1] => 0.93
